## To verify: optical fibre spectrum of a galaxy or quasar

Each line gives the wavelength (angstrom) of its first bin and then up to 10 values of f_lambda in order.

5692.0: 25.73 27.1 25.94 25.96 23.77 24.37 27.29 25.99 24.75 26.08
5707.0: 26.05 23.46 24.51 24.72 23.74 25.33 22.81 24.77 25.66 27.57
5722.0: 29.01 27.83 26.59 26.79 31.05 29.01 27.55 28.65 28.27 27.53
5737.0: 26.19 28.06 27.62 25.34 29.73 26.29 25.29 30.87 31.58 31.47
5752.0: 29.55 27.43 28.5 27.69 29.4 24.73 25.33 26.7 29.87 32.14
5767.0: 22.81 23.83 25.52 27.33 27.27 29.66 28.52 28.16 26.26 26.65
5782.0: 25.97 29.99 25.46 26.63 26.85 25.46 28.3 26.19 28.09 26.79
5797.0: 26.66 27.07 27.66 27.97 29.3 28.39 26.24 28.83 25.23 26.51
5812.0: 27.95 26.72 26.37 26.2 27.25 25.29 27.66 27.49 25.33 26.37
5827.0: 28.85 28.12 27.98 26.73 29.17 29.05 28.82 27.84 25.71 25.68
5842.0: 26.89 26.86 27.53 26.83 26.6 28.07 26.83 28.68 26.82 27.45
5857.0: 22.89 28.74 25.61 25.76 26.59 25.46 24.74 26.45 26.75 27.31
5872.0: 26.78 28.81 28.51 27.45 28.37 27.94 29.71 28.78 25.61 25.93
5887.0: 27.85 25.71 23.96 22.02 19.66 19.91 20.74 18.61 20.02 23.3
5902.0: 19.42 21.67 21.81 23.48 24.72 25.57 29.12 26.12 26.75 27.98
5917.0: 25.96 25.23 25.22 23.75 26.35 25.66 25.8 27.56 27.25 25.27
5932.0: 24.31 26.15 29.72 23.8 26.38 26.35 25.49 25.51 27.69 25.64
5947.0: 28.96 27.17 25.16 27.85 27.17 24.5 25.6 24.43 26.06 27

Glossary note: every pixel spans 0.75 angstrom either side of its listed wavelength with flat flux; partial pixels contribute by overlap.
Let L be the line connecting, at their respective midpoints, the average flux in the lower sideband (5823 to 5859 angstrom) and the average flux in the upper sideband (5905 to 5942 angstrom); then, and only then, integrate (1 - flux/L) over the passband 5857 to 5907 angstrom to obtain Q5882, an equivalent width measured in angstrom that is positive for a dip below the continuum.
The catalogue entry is 3.1 angstrom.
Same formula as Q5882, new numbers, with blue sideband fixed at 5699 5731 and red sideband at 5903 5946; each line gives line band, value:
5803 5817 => -0.6 angstrom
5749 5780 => -2.0 angstrom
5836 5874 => -1.3 angstrom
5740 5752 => -1.2 angstrom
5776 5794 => -0.7 angstrom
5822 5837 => -1.1 angstrom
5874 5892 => -0.8 angstrom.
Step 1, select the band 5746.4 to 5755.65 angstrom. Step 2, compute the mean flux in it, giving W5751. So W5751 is 29.7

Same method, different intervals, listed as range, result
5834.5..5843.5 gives 27.1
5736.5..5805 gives 27.5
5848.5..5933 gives 25.5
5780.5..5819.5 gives 27.1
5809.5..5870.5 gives 26.9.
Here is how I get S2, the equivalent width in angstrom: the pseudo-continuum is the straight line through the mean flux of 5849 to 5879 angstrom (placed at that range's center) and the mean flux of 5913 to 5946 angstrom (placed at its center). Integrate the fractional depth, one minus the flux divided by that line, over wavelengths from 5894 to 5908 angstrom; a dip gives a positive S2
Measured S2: 2.8 angstrom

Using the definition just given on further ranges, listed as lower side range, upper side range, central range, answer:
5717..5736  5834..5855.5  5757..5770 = 0.4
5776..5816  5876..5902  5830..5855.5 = -1.7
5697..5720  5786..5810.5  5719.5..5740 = -2.0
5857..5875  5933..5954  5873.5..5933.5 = 3.6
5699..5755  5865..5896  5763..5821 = -1.2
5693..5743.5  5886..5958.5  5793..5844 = -3.1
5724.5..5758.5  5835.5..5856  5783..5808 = 0.3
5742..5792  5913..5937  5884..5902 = 2.6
